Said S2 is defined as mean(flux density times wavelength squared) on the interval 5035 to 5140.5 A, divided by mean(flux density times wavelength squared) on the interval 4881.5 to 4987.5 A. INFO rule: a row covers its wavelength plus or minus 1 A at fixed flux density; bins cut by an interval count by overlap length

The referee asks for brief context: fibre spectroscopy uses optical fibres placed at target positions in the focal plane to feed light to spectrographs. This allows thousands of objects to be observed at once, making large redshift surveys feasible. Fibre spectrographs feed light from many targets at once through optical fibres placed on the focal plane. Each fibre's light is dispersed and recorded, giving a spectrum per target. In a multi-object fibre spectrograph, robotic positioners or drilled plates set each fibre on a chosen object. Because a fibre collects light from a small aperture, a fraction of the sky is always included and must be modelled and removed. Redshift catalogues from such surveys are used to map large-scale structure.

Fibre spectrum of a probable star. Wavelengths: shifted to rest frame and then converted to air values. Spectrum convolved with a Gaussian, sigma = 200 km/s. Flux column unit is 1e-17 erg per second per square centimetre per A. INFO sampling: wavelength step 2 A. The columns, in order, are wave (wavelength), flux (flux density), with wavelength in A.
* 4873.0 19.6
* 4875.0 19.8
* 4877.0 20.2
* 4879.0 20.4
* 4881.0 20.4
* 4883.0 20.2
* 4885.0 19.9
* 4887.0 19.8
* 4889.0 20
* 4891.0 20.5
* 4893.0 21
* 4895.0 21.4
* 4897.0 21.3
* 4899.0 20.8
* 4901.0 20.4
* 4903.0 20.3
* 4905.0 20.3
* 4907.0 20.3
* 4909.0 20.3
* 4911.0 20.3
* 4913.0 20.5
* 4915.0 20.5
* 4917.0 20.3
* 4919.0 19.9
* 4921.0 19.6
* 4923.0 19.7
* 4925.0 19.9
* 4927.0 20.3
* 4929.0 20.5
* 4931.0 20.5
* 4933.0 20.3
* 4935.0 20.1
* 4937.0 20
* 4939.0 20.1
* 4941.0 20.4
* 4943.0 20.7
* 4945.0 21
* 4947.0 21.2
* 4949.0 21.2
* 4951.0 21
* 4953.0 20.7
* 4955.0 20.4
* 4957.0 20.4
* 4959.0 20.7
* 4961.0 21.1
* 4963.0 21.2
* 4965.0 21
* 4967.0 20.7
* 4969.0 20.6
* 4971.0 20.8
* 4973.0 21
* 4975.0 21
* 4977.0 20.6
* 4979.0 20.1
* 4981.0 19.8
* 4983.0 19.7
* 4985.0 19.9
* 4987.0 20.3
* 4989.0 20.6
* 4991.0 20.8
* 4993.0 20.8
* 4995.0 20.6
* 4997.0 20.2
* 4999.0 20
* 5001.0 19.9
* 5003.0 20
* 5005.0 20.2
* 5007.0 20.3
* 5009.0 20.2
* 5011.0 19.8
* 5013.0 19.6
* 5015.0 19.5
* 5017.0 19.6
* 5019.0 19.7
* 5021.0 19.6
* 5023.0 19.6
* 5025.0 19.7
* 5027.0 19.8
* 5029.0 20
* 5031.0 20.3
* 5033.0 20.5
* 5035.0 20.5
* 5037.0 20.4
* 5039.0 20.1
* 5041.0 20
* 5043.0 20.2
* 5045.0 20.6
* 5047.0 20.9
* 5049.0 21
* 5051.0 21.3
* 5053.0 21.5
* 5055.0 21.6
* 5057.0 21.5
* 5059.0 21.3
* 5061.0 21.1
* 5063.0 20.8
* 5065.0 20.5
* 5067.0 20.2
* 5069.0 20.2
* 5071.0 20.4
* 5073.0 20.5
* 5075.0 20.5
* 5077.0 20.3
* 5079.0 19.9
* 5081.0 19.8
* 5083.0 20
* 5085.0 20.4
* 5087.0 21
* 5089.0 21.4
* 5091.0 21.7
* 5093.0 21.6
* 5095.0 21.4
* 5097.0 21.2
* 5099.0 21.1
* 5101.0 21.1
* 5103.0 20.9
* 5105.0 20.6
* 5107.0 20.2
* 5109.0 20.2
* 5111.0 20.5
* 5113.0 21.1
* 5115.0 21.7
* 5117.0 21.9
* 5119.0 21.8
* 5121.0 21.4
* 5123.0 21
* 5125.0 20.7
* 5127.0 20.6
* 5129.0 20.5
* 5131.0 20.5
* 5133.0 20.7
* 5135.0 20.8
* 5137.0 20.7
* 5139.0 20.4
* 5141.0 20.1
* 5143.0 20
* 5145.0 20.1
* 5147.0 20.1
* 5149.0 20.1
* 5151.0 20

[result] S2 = 1.1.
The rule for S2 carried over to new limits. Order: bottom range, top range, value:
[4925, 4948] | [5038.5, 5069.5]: 1.07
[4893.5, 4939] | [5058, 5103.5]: 1.09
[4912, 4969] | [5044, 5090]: 1.06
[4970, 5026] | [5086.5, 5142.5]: 1.09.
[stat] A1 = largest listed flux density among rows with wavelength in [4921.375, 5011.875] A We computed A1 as 21.2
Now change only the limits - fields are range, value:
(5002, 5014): 20.3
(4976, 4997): 20.8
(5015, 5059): 21.6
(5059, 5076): 21.3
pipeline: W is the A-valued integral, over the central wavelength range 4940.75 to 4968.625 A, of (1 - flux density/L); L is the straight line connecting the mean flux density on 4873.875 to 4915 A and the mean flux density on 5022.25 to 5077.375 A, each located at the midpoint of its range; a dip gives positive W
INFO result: -0.5 A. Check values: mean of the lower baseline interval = 20.4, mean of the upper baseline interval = 20.6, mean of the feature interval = 20.8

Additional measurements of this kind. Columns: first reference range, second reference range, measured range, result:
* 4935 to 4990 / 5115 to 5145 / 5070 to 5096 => 0.1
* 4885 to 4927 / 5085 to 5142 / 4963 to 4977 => -0.2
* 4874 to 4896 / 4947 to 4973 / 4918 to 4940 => 0.6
